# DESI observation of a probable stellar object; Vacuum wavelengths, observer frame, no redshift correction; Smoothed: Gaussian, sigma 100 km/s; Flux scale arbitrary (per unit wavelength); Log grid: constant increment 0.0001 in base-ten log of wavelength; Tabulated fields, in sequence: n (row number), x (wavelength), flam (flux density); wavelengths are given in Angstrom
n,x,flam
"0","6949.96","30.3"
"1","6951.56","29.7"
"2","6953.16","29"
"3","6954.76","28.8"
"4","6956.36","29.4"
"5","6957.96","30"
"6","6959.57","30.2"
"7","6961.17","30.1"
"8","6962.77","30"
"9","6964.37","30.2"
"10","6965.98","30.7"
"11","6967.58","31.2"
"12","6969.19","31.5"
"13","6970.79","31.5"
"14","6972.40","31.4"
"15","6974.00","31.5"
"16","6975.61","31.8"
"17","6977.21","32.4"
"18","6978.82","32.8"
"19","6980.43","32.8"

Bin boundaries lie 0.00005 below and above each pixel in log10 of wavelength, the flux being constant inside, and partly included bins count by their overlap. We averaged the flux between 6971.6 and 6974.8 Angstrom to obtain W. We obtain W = 31.5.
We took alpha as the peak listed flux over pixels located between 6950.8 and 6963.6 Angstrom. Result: 30.2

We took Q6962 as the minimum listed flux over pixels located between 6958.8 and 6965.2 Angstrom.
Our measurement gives 30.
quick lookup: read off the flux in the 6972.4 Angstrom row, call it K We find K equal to 31.4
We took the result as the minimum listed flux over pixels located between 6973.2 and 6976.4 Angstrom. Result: 31.5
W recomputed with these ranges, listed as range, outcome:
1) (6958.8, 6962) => 30.2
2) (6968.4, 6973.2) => 31.5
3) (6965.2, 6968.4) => 30.9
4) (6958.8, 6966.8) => 30.3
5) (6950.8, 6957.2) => 29.3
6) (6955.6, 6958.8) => 29.7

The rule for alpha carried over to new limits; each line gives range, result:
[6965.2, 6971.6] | 31.5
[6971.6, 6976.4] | 31.8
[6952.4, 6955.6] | 29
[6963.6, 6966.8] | 30.7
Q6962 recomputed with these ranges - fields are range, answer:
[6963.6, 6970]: 30.2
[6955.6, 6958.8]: 29.4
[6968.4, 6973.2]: 31.4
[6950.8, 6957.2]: 28.8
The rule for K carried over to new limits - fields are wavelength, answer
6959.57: 30.2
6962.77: 30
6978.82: 32.8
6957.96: 30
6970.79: 31.5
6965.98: 30.7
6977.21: 32.4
